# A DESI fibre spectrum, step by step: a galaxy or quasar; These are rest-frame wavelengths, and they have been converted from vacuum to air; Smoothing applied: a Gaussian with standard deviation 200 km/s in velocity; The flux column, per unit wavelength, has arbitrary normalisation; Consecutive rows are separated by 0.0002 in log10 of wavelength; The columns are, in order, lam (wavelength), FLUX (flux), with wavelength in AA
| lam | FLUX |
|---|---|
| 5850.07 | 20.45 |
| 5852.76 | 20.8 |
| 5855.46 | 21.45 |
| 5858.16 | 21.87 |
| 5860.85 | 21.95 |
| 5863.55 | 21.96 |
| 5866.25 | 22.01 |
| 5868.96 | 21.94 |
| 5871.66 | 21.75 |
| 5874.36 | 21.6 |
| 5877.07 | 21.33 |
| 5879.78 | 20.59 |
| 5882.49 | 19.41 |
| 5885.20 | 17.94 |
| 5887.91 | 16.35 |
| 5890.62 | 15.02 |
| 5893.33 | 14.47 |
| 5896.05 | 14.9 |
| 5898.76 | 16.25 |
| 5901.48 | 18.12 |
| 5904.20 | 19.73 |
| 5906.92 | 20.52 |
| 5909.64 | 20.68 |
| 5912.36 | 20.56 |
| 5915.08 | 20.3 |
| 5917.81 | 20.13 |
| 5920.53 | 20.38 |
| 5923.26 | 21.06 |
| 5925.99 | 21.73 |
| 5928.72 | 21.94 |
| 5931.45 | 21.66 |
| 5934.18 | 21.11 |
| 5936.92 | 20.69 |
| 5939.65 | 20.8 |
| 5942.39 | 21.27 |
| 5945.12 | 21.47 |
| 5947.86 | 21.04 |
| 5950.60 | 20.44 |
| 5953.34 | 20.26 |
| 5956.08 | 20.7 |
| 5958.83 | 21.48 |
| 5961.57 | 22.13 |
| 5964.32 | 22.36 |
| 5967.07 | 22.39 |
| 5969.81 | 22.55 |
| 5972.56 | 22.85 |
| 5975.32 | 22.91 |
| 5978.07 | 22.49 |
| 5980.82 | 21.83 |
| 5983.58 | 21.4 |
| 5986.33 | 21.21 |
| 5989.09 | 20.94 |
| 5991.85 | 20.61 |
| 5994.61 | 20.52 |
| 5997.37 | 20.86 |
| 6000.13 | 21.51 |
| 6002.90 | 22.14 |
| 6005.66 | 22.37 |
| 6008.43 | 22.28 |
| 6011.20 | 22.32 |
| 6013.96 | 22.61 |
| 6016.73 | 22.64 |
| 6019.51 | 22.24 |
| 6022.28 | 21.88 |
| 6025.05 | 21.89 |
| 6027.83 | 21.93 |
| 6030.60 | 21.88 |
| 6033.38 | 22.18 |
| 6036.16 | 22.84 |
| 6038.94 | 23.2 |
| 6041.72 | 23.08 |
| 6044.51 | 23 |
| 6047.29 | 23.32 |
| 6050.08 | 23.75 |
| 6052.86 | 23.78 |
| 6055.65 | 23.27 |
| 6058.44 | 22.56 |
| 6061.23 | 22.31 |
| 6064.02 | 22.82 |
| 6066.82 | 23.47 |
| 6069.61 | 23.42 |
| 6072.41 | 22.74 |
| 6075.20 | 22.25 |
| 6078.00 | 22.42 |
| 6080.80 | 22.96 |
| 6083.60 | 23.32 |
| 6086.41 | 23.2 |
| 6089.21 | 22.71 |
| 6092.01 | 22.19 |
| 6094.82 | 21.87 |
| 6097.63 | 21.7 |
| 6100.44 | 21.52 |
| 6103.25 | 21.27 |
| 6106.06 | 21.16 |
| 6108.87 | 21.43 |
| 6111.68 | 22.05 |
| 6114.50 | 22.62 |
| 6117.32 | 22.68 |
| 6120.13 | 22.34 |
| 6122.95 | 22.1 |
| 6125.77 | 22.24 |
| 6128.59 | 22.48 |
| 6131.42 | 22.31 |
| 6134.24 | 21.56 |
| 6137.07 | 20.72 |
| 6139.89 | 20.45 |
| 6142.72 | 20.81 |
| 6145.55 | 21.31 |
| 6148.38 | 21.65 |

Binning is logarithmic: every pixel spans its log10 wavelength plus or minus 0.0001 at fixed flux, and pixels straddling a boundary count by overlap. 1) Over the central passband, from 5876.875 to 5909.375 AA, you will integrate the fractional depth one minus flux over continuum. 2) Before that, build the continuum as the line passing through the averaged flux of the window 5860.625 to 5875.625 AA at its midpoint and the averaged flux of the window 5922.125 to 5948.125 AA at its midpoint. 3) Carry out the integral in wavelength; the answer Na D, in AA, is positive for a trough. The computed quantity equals 5.7 AA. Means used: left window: 21.9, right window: 21.3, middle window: 17.9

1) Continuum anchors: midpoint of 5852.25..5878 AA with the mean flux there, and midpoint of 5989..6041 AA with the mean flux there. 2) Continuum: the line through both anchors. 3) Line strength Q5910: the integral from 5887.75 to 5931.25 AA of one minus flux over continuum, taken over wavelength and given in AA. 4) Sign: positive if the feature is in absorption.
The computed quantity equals 5.5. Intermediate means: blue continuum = 21.7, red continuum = 22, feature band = 19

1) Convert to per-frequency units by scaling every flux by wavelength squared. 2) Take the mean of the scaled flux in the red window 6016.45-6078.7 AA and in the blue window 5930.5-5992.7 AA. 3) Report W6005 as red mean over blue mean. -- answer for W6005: 1.1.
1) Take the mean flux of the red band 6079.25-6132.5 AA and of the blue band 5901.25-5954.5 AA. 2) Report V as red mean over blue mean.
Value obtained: 1.07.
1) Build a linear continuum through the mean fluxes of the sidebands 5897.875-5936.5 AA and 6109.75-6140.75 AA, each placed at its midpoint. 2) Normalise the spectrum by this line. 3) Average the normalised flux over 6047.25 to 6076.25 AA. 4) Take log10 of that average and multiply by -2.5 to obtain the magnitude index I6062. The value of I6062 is -0.08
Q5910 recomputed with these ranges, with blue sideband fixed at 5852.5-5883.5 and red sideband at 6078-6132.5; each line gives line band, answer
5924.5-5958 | 0.9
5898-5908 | 1.3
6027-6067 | -1.6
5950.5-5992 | 0.1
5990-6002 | 0.5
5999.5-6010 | -0.1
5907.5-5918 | 0.5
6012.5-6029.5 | -0.2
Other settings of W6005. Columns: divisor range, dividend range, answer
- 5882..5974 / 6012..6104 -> 1.17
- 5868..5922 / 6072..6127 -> 1.25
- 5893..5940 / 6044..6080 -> 1.22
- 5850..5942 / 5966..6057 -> 1.15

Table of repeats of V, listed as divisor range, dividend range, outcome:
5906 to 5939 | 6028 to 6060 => 1.10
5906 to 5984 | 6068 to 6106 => 1.05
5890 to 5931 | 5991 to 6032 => 1.14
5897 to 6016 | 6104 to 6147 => 1.03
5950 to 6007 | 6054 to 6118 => 1.04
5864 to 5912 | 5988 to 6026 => 1.14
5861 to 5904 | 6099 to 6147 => 1.14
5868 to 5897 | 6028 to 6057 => 1.23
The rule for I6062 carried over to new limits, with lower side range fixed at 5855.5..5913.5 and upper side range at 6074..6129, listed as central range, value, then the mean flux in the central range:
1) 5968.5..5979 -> -0.10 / 22.7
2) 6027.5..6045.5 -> -0.06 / 22.6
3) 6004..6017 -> -0.07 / 22.4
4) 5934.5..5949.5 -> -0.04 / 21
